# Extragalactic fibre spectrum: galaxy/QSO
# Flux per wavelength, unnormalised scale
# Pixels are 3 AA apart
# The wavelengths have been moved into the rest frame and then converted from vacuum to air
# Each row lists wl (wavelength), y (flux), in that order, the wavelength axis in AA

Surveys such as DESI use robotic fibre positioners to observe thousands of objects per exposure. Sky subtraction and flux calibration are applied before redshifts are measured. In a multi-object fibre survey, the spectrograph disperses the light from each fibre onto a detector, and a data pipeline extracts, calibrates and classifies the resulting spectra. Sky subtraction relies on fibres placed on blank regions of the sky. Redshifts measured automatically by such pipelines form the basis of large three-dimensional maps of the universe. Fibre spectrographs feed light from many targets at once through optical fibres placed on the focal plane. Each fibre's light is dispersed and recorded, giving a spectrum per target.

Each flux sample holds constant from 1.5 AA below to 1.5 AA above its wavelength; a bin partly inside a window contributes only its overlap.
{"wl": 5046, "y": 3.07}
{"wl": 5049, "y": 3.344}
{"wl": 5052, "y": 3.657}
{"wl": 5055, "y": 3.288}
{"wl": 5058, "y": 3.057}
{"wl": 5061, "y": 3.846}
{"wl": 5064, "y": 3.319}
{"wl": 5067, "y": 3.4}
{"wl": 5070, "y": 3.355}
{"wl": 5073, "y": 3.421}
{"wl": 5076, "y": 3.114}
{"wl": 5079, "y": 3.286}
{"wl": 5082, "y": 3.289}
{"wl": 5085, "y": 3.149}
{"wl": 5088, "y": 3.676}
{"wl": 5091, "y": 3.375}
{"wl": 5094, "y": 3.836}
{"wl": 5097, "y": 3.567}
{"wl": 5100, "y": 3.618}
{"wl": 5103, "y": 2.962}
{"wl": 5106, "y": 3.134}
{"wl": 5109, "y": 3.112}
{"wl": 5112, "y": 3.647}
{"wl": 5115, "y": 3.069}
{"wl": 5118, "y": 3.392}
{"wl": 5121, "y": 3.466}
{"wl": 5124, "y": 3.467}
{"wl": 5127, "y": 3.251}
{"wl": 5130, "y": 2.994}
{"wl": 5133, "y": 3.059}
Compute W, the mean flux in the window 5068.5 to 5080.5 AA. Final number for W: 3.29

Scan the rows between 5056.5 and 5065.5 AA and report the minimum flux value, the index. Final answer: 3.057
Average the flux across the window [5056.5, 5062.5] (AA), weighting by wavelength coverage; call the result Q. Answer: 3.45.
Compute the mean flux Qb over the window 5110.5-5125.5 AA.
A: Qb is 3.41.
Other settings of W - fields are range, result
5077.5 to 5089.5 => 3.35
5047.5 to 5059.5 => 3.34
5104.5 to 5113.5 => 3.3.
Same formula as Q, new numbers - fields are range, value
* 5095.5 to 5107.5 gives 3.32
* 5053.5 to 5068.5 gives 3.38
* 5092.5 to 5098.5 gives 3.7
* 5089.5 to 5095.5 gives 3.61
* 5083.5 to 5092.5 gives 3.4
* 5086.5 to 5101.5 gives 3.61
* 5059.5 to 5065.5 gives 3.58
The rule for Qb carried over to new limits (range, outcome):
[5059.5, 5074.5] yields 3.47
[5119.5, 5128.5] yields 3.39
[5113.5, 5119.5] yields 3.23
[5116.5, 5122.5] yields 3.43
